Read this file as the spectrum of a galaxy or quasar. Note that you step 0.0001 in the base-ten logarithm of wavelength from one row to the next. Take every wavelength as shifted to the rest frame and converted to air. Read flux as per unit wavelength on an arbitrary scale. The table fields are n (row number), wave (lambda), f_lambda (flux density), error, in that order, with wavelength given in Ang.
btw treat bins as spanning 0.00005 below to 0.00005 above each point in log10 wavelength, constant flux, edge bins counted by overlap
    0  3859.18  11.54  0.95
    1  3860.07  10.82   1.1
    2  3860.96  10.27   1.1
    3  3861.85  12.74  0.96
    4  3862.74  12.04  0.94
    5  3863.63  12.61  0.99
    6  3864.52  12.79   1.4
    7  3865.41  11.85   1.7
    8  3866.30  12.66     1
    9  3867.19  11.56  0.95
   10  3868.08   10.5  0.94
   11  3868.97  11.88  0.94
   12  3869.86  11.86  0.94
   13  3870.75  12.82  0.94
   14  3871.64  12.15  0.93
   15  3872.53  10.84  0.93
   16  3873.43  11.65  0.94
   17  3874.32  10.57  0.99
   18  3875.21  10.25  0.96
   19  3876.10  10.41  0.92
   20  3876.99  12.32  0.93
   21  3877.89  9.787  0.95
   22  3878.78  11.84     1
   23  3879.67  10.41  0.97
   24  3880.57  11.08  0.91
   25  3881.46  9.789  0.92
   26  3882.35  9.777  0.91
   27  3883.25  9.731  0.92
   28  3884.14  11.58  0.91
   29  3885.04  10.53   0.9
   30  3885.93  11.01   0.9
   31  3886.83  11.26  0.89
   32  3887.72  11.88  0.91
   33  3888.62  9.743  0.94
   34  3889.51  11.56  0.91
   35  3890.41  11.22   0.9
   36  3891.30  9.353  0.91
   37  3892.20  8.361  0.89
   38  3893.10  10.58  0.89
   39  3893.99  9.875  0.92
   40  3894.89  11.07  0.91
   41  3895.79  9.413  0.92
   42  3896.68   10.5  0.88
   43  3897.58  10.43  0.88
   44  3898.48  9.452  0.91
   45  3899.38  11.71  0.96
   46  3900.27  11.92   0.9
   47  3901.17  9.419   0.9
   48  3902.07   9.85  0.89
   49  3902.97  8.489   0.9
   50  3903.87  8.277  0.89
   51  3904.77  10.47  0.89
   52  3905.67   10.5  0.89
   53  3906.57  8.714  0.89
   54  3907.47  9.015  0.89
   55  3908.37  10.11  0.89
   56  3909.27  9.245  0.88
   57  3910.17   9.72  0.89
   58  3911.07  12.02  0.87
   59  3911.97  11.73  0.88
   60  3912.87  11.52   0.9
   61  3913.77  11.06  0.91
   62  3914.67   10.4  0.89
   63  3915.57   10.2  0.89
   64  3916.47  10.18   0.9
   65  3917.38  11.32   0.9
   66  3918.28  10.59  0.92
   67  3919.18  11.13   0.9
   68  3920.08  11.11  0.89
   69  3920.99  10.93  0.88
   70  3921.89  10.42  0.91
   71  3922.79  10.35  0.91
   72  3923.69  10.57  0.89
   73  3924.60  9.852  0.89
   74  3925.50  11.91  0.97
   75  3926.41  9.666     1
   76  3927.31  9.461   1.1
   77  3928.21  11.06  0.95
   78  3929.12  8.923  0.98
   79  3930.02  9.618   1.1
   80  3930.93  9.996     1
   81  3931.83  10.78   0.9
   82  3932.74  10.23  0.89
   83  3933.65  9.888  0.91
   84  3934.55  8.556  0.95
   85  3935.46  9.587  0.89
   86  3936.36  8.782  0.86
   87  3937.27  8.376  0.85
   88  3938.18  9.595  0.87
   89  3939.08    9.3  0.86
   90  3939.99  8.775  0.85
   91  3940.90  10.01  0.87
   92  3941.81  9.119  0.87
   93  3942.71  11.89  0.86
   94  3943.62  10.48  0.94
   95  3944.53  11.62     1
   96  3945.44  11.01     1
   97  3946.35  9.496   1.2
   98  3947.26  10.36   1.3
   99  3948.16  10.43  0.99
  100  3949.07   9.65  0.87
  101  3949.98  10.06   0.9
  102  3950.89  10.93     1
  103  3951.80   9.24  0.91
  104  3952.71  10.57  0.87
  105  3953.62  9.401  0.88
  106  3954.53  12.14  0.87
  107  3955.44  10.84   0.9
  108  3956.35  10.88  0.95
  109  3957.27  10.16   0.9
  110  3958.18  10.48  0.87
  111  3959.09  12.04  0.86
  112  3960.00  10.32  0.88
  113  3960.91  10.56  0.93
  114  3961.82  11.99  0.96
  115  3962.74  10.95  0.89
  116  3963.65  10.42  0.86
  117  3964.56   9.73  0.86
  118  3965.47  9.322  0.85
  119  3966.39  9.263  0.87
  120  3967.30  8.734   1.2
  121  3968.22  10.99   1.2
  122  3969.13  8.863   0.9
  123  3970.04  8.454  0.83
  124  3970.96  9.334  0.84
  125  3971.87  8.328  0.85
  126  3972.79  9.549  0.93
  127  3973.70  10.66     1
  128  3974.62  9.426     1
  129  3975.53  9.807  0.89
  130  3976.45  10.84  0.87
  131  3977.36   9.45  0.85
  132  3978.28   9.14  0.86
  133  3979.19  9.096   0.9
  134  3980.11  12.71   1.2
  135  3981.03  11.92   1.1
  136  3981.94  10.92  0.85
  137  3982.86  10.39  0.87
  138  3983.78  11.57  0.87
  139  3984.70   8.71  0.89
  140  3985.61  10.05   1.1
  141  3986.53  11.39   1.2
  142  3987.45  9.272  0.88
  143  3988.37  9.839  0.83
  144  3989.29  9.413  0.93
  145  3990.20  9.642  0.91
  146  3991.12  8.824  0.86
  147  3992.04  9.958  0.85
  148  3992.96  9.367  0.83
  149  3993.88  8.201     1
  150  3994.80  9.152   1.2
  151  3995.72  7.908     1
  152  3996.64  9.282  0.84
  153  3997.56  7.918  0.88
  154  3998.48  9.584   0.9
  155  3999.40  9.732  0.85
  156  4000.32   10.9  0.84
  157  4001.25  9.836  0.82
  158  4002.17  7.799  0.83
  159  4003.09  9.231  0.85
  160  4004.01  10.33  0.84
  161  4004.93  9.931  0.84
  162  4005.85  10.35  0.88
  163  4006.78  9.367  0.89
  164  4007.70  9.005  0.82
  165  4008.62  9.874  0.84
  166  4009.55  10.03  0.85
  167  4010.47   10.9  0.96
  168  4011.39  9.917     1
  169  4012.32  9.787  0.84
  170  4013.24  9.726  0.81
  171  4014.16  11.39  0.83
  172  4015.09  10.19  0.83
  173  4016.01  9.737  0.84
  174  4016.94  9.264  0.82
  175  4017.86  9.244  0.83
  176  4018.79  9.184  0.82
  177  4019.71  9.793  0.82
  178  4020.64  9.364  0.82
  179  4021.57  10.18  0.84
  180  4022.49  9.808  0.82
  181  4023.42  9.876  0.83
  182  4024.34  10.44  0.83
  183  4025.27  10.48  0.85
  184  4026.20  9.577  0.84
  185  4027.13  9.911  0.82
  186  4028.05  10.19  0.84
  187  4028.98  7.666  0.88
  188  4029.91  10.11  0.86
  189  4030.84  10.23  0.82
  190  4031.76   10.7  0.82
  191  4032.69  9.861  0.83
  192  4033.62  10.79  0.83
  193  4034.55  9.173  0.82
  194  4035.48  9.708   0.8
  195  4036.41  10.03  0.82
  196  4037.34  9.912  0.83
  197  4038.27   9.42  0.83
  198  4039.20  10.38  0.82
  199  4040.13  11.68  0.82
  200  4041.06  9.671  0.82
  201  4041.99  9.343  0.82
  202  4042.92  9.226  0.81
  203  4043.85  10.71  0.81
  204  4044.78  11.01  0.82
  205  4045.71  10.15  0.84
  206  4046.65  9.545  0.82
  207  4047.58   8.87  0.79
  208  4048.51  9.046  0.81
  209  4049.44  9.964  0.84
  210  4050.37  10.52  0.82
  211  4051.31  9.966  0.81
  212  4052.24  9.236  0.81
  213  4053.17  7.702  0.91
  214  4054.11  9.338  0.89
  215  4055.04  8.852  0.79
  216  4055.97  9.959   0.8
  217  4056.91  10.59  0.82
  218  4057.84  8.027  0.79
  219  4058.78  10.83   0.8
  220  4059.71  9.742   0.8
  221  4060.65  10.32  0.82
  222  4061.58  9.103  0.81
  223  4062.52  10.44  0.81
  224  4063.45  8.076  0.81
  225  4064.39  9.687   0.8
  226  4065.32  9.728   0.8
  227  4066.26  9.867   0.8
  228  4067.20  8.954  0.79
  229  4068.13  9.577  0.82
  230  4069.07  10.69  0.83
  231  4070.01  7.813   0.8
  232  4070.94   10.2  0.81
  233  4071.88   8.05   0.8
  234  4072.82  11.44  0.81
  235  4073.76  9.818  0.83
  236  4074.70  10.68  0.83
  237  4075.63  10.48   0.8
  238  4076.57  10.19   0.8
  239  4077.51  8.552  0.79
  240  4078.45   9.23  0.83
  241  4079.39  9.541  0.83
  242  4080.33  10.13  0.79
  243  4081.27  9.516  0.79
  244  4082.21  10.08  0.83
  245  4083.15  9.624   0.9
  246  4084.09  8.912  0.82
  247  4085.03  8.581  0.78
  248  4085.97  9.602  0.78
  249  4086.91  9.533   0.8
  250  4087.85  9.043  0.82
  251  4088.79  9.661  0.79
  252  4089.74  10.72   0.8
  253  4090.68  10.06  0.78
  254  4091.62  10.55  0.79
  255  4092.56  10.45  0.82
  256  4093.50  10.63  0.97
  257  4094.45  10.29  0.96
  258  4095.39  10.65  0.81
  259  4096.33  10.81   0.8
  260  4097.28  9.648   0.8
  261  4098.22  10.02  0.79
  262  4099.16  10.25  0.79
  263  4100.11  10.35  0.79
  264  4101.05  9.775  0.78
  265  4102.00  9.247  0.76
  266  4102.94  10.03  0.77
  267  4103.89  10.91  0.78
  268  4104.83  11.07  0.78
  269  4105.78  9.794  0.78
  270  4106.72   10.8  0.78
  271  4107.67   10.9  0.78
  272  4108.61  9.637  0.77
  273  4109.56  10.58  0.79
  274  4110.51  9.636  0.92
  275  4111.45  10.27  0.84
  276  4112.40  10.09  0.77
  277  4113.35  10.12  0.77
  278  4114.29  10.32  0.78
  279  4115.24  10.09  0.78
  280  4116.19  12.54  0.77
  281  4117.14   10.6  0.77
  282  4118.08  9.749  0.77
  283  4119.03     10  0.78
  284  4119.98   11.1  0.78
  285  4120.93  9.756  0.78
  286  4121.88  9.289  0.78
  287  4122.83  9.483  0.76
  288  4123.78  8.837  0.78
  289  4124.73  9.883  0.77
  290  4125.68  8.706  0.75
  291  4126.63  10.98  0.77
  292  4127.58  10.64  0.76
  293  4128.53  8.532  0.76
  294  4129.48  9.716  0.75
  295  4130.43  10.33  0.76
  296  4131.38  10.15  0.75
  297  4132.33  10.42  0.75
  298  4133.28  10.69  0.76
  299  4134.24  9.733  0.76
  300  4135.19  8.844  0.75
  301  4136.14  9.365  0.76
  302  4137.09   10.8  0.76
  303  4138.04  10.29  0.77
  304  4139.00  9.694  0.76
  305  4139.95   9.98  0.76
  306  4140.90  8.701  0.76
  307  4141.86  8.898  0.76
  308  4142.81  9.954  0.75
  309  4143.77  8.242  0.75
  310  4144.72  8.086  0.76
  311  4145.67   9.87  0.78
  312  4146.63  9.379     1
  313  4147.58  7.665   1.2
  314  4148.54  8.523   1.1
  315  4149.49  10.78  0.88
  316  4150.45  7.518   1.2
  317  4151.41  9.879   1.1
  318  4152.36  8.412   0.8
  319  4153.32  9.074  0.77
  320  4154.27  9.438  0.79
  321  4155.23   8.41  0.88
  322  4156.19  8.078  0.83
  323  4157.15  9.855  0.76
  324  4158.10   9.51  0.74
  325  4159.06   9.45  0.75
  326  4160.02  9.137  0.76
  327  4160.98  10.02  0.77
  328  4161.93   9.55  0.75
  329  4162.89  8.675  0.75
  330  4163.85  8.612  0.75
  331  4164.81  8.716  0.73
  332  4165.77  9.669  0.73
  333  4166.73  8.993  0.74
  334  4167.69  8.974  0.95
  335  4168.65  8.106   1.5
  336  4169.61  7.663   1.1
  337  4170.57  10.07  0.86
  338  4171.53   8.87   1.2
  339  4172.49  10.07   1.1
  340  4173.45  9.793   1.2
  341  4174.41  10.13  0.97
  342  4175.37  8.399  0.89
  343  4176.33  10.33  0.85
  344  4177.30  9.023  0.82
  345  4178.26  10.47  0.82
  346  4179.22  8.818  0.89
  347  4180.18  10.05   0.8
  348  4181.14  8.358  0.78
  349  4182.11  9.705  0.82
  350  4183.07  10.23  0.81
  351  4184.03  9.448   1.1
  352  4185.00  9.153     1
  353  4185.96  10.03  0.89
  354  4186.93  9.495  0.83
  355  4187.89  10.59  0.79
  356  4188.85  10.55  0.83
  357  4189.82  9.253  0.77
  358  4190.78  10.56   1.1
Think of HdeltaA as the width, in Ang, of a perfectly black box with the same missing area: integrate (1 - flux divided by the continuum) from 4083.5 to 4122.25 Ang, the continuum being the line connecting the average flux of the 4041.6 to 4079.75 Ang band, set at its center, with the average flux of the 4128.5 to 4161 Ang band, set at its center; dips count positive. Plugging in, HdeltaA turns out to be -2.7 Ang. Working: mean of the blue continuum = 9.64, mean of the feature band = 10.1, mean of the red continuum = 9.36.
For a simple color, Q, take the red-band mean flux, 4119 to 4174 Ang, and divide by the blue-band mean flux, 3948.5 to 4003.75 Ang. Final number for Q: 0.9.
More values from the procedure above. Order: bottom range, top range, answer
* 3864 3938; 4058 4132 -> 0.95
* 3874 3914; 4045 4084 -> 0.93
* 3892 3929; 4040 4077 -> 0.94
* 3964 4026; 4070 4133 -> 1.03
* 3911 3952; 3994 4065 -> 0.95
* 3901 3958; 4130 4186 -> 0.92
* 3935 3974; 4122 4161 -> 0.93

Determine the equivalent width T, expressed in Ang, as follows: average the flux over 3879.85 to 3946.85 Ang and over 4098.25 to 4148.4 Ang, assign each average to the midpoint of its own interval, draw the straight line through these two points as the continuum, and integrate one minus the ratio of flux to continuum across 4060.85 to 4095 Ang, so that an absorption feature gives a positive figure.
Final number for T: 0.8 Ang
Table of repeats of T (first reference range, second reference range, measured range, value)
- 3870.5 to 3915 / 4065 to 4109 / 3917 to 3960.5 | 0.48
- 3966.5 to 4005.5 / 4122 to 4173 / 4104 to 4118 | -1.57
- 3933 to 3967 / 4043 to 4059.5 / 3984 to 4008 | 1.18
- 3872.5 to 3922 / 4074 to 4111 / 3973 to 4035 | 2.36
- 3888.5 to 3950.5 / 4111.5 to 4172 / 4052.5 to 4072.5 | 0.63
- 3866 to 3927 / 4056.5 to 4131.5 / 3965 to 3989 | 0.95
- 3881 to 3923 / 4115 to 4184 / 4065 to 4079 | 0.10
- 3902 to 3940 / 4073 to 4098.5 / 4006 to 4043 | 0.29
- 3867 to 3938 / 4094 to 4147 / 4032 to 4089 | 2.36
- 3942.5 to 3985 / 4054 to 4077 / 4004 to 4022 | 0.24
